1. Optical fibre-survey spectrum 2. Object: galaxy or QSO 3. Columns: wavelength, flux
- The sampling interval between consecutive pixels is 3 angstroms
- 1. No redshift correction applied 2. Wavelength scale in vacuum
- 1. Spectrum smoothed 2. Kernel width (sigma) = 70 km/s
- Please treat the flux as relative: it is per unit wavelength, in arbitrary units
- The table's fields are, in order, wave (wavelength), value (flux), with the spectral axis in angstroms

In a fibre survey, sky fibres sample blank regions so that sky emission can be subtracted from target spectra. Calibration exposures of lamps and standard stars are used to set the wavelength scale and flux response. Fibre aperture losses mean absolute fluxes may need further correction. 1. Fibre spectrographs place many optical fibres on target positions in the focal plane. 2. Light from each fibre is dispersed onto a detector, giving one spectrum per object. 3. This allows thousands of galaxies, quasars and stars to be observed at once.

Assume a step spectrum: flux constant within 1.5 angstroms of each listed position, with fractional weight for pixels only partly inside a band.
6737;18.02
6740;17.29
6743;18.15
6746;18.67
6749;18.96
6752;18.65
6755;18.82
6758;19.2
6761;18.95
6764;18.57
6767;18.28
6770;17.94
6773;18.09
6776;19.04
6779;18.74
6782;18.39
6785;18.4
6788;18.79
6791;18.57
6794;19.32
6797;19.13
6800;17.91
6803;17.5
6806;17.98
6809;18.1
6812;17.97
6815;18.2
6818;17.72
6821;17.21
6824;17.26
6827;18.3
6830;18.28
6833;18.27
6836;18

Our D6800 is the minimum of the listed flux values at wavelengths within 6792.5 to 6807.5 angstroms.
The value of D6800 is 17.5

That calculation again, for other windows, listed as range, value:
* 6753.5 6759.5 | 18.82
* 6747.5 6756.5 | 18.65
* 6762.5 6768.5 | 18.28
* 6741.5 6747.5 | 18.15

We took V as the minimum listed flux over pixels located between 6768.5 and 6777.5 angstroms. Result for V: 17.94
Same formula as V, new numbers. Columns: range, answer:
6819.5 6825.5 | 17.21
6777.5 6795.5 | 18.39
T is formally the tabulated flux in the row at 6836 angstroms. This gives 18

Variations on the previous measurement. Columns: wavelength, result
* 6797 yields 19.13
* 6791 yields 18.57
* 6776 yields 19.04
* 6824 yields 17.26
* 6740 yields 17.29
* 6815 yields 18.2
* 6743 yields 18.15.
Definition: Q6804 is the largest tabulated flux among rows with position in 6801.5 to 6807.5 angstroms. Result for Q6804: 17.98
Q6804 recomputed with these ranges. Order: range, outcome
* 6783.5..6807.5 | 19.32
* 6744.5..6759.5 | 19.2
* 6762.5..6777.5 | 19.04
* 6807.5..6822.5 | 18.2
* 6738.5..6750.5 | 18.96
